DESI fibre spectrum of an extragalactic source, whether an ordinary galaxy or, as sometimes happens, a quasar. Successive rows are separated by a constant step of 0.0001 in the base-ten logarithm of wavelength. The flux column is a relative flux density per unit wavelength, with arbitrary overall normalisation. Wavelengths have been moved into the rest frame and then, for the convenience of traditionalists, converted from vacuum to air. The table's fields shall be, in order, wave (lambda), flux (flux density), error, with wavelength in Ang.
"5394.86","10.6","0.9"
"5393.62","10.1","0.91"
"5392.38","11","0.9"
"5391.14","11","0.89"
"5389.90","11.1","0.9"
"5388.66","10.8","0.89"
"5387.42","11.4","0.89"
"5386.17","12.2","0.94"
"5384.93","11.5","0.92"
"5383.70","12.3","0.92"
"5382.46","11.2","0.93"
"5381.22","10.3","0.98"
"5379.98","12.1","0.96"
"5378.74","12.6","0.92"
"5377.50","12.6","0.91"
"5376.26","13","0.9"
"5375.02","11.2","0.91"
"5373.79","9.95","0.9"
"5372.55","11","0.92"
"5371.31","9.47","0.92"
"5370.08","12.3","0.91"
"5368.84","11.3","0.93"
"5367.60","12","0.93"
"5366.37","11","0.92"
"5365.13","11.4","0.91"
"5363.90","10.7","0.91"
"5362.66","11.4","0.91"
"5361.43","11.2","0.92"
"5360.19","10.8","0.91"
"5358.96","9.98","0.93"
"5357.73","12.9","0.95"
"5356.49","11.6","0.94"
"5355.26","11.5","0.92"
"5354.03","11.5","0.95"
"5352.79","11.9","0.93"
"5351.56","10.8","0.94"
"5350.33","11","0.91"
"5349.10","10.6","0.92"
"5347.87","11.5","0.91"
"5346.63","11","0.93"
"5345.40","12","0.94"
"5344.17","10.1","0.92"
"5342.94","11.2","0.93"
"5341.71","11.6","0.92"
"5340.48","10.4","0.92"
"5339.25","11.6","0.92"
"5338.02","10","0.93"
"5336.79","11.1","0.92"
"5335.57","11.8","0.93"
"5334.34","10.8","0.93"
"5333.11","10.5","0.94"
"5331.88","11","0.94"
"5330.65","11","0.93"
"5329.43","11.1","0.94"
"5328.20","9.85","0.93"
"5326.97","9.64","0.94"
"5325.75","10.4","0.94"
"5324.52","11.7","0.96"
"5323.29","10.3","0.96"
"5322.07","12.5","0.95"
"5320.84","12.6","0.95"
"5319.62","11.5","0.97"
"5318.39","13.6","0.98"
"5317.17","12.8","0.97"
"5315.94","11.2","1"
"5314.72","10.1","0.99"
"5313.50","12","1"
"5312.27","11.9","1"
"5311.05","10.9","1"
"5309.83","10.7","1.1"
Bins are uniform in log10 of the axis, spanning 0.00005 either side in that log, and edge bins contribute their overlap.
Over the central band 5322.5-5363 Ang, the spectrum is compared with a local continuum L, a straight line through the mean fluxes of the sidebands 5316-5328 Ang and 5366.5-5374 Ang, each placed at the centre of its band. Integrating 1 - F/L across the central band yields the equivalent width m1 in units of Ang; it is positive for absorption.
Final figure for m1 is 1.16 Ang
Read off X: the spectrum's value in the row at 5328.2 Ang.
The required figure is 9.85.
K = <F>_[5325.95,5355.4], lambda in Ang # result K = 11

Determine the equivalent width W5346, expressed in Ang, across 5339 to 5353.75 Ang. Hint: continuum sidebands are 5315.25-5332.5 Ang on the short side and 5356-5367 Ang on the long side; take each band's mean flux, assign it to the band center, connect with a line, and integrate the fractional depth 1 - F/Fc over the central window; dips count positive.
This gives 0.18 Ang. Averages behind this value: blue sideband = 11.4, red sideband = 11.2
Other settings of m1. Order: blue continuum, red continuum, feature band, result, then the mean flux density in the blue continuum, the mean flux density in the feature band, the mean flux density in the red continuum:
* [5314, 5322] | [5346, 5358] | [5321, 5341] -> 1.48 Ang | 12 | 10.9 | 11.4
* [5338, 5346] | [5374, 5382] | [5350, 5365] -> 0.15 Ang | 11.1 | 11.3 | 11.8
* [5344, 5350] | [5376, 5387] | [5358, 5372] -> 0.53 Ang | 11.1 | 11.1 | 11.9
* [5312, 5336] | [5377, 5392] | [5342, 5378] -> 0.60 Ang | 11.3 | 11.3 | 11.6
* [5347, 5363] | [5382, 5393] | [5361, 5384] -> -0.14 Ang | 11.3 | 11.4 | 11.4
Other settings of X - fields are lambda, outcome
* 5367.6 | 12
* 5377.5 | 12.6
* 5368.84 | 11.3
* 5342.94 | 11.2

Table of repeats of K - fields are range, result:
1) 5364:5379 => 11.4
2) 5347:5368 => 11.3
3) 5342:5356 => 11.2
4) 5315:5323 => 12.2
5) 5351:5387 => 11.4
